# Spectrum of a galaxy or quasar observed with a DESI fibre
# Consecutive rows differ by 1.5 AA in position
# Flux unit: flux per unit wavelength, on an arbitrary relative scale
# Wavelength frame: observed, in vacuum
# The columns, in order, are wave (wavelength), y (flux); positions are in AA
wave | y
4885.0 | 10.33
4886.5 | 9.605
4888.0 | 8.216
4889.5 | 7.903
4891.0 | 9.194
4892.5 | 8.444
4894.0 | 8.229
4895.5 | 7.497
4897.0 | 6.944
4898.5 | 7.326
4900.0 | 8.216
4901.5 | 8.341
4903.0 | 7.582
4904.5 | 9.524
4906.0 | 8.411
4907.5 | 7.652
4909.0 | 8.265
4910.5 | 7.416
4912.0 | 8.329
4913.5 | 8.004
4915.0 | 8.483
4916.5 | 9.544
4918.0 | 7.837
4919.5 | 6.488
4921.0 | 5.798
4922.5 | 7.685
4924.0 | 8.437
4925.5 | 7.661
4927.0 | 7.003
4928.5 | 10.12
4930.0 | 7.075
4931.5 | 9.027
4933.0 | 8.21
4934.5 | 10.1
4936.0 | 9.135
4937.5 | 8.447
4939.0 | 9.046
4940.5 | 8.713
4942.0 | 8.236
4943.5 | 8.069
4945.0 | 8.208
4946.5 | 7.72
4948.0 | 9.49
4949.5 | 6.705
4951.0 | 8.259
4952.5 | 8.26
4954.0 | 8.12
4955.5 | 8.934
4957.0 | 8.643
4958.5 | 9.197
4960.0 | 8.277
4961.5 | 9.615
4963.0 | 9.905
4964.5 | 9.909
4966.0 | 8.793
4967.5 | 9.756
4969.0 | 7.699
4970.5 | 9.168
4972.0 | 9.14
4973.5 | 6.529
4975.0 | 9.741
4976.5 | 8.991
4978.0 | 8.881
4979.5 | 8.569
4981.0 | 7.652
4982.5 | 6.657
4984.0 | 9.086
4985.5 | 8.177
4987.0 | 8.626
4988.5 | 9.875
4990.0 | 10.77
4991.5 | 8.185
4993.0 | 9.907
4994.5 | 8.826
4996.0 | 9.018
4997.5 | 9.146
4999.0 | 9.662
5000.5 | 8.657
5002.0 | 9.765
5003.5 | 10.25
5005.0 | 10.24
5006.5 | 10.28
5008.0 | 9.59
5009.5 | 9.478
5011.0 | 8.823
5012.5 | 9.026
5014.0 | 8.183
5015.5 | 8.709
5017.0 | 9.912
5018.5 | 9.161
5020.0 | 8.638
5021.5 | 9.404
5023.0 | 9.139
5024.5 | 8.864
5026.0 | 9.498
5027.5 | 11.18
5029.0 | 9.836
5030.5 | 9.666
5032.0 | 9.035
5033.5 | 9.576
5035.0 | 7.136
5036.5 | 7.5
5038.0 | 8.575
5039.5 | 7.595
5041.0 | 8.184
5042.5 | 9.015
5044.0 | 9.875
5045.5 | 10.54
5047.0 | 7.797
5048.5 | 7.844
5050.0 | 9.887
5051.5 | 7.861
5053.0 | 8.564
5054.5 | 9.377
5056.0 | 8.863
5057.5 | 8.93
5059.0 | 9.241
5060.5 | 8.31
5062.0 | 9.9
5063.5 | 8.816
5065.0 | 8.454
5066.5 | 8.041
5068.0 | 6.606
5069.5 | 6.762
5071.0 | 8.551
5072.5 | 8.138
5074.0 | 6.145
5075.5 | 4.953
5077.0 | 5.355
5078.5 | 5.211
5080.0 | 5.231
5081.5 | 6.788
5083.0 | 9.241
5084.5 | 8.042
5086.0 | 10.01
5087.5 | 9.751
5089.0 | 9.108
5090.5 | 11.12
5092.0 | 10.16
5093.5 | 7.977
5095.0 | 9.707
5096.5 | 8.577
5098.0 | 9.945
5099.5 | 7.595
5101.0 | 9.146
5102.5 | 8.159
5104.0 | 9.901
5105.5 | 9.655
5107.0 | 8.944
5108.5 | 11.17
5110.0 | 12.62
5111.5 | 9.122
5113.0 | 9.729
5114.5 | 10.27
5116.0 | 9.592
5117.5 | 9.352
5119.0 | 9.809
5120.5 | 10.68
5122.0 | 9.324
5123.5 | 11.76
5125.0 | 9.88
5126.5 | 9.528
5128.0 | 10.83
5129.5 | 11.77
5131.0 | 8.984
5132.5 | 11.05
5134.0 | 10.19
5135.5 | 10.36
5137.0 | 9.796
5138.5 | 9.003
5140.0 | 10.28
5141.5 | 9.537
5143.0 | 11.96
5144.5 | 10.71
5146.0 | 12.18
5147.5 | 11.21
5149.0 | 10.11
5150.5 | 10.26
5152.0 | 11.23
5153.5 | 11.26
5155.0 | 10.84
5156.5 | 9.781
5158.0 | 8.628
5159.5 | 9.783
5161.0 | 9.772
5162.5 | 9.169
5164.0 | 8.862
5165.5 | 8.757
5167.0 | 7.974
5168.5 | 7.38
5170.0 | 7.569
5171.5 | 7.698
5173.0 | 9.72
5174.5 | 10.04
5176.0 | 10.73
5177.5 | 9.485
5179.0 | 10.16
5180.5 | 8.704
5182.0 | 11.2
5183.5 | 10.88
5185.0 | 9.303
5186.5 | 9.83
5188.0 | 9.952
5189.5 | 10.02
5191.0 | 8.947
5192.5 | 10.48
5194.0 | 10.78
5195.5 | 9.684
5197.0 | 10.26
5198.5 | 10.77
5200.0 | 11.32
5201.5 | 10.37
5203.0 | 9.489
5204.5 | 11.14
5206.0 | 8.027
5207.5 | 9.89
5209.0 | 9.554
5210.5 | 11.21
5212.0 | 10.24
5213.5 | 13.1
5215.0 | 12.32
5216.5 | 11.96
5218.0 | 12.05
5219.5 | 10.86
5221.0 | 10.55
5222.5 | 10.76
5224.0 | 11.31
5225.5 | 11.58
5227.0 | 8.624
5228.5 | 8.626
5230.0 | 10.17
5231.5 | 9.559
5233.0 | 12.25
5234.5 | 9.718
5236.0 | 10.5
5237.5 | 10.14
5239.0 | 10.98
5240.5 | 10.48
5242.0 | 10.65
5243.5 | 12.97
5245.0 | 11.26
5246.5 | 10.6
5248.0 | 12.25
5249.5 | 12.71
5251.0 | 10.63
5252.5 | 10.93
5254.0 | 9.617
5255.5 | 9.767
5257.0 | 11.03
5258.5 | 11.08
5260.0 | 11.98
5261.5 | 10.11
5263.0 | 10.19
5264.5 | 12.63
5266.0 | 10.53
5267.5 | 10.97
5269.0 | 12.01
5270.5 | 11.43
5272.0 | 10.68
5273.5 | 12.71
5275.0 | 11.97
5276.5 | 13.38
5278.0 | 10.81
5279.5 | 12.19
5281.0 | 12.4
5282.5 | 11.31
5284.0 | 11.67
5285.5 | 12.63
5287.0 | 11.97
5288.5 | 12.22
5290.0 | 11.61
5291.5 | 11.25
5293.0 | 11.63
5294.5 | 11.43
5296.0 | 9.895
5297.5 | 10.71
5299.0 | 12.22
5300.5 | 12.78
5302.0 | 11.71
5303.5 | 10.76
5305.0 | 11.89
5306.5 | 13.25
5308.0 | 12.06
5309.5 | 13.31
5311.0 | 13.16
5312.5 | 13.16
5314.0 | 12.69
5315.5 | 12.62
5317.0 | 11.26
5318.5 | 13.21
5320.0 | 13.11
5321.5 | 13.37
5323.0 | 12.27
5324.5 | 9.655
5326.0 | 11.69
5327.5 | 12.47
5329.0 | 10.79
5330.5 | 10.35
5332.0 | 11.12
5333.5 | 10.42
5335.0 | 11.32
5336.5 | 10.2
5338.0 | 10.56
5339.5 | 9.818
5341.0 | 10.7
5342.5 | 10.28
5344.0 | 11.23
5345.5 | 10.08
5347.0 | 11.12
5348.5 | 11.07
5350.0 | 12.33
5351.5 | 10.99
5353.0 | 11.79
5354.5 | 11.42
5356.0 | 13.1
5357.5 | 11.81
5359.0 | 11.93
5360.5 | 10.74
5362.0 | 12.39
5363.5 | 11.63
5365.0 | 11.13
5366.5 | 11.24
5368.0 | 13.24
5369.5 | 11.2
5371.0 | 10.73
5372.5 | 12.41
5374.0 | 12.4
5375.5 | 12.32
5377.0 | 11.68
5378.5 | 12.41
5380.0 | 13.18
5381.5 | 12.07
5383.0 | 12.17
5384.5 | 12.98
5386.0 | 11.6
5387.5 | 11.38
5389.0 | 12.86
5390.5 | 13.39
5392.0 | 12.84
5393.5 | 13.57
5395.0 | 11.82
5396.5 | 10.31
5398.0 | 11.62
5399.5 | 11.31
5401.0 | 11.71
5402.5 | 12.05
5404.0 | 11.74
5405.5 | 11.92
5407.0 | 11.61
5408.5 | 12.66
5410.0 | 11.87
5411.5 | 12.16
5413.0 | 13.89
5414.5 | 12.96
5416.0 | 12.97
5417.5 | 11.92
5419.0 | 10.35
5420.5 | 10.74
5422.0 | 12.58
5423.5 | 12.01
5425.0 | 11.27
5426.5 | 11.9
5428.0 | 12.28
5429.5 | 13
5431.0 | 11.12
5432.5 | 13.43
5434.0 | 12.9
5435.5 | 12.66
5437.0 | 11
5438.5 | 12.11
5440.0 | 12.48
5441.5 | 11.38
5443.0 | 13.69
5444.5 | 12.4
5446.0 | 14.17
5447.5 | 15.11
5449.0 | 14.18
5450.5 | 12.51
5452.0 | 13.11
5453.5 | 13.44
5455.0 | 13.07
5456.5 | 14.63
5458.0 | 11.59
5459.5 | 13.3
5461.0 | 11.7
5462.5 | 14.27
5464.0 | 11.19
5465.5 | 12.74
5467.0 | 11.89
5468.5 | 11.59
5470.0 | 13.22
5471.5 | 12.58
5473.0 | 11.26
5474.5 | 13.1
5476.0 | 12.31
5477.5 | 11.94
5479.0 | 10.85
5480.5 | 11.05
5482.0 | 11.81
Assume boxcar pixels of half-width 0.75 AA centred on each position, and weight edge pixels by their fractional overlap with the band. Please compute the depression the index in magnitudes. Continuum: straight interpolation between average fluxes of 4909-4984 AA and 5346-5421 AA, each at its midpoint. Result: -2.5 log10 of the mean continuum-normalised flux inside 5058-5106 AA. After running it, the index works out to 0.15 mag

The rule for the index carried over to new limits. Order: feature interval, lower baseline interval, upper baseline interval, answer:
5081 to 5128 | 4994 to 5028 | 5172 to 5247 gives 0.030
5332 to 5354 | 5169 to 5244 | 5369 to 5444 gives 0.067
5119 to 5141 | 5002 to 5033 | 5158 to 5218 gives -0.050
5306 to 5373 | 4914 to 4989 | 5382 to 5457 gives 0.008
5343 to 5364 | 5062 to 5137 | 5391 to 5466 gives 0.012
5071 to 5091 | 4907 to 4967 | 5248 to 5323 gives 0.273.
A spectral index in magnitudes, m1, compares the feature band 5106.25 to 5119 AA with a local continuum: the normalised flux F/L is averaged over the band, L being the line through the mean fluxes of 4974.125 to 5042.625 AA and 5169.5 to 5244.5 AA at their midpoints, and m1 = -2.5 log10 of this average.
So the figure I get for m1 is -0.04 mag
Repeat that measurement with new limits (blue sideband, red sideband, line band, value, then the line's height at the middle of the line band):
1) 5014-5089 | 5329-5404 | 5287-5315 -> -0.10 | 11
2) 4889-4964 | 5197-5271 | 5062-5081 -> 0.33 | 9.48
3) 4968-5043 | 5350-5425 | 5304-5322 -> -0.12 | 11.4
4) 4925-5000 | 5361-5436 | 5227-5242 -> 0.06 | 10.8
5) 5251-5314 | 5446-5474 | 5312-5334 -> 0.00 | 11.9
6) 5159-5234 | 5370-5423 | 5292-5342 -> -0.04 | 11.3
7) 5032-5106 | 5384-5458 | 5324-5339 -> 0.05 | 11.4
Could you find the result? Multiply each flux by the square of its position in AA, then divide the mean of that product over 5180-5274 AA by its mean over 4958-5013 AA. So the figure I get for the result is 1.3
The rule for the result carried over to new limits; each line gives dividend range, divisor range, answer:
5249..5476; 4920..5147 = 1.51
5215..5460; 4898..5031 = 1.56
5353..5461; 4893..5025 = 1.69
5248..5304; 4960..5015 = 1.42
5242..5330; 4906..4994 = 1.57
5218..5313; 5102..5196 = 1.19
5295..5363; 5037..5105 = 1.53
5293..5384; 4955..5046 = 1.47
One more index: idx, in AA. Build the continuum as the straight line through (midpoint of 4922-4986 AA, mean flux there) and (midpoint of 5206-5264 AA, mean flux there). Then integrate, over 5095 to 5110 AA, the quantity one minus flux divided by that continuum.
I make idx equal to 0.5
